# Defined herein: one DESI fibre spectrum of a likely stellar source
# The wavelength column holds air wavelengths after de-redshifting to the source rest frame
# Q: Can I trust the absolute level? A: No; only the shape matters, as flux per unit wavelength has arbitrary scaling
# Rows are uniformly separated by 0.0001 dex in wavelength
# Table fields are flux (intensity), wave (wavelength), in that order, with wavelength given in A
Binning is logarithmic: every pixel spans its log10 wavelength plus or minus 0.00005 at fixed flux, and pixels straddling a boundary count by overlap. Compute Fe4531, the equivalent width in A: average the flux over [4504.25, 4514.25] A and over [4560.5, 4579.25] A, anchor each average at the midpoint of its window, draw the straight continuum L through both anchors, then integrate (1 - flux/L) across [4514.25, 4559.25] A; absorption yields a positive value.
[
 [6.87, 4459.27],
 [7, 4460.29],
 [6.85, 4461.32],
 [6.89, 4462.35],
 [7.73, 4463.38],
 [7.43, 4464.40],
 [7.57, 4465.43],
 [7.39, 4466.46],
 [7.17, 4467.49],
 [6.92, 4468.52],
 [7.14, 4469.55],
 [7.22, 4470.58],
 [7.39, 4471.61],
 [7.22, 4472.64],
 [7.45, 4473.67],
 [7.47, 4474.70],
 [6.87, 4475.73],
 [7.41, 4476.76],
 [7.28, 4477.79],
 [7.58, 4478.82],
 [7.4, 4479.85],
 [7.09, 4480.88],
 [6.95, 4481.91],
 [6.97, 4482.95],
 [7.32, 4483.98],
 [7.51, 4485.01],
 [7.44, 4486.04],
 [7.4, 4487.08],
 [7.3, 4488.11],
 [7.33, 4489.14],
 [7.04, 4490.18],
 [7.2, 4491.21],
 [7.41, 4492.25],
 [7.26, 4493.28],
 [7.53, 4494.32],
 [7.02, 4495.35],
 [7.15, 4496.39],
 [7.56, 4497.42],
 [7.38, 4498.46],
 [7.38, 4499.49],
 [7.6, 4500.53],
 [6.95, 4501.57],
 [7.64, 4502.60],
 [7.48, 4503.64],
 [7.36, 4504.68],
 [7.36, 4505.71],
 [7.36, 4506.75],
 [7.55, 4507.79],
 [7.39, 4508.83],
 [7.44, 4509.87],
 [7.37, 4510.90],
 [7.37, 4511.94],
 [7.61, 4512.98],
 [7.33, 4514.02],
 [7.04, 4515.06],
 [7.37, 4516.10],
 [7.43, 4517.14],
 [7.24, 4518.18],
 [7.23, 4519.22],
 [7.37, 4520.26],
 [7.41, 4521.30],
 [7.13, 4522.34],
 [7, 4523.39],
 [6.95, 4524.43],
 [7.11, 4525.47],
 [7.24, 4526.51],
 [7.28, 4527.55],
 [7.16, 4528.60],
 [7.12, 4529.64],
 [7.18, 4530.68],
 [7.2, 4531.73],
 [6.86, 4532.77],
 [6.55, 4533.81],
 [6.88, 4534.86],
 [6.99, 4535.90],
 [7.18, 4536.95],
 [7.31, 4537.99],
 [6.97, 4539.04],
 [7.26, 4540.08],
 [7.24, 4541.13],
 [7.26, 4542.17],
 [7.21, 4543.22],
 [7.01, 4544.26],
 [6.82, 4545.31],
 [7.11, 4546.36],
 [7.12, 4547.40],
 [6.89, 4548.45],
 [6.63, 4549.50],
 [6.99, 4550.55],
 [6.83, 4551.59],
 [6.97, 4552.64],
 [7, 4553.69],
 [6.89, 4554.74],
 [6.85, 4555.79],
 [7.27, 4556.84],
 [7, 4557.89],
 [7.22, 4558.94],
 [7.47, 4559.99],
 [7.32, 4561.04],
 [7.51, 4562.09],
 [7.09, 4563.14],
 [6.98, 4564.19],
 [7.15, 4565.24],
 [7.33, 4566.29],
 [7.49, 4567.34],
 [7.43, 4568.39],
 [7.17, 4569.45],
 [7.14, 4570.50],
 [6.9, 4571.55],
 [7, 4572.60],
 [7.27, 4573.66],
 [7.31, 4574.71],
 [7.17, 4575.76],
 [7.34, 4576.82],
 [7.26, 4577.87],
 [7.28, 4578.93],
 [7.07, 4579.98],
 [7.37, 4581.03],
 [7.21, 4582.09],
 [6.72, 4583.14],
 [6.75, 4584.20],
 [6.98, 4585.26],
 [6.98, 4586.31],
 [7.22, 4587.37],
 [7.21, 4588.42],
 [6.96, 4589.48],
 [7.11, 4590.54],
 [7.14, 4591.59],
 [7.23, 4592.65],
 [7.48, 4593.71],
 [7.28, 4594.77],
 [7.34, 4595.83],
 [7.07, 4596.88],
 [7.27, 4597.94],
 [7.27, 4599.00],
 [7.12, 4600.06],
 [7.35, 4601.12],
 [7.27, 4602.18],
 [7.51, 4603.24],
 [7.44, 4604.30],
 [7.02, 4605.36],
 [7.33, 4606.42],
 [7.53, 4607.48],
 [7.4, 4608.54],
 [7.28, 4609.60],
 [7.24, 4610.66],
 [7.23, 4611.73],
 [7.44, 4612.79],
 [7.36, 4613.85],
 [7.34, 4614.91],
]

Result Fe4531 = 1.5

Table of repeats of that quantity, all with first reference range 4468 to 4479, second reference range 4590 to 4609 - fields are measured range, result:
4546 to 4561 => 0.5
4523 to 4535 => 0.4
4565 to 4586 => 0.3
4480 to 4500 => 0.0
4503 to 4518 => -0.3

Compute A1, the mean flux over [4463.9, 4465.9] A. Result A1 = 7.49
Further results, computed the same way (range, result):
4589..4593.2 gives 7.11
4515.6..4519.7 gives 7.32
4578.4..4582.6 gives 7.23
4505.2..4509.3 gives 7.4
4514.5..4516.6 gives 7.2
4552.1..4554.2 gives 6.97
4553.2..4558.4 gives 7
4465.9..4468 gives 7.28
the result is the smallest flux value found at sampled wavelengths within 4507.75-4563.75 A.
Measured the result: 6.55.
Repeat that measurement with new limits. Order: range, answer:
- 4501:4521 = 6.95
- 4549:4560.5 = 6.63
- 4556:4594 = 6.72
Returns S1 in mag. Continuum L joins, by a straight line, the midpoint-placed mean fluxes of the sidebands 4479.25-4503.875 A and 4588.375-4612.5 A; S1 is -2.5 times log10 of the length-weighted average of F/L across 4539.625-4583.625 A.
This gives 0.02 mag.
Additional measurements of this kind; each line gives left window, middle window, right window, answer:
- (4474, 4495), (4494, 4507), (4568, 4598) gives -0.01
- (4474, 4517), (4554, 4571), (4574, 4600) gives 0.00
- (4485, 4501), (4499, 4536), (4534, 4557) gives -0.01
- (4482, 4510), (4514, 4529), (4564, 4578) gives 0.01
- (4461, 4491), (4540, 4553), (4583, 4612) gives 0.03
